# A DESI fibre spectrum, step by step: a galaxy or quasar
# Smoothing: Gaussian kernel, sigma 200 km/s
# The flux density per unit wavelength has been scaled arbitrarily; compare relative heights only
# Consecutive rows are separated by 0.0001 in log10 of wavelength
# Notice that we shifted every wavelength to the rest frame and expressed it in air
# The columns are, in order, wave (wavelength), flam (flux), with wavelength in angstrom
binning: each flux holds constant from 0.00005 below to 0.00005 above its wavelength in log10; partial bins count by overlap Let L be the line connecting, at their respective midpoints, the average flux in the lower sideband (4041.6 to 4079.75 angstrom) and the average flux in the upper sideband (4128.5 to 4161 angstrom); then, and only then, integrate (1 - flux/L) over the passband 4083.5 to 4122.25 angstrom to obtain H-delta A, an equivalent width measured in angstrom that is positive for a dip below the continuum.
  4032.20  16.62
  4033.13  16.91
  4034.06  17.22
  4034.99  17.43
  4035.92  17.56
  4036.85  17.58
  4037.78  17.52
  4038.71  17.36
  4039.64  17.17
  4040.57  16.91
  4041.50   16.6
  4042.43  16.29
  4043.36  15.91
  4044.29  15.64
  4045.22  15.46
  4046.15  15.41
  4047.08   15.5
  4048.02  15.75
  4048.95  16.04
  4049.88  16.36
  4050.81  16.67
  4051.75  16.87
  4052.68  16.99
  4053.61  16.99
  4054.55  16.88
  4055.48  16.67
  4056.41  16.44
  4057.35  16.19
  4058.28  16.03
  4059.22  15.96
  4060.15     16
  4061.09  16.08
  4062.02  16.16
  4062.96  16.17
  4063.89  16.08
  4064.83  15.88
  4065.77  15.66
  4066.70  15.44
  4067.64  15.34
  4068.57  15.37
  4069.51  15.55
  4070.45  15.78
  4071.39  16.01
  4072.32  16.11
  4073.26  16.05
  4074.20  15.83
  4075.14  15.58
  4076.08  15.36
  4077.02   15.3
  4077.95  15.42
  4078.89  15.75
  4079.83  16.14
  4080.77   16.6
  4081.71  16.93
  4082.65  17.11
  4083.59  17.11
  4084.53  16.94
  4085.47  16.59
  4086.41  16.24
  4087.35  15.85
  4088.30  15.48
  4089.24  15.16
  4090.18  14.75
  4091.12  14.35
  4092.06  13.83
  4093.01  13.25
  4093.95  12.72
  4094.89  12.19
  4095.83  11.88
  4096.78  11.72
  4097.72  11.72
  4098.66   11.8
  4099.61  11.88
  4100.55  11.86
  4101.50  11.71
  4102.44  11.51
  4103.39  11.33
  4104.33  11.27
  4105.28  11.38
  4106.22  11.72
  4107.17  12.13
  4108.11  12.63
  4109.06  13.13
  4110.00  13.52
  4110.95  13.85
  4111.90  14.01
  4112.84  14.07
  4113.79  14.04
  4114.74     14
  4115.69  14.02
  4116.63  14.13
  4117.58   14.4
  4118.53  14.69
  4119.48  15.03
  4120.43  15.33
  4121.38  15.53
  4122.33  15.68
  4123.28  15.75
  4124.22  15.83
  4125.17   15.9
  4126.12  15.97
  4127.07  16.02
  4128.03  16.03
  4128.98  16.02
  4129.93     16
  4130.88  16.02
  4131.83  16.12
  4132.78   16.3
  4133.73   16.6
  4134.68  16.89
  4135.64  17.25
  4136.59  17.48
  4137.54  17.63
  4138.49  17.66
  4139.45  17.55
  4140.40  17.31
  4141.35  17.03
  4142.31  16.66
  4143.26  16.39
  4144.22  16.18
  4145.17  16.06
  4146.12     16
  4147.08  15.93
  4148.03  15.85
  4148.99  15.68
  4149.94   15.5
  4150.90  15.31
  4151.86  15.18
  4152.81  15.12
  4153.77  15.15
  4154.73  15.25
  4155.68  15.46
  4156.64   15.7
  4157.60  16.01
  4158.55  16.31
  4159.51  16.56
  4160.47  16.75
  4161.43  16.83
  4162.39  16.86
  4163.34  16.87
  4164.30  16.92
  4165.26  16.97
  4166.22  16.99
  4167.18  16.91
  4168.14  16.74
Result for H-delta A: 6.03 angstrom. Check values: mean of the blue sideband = 16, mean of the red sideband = 16.3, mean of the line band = 13.6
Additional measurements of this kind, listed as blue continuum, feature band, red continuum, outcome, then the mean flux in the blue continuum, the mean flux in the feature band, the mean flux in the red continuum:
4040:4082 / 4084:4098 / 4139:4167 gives 1.6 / 16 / 14.2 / 16.2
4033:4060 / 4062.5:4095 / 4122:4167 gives 1.8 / 16.6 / 15.6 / 16.3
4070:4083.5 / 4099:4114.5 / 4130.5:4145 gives 3.7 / 16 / 12.5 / 16.9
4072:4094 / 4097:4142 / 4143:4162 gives 3.2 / 15.6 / 14.6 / 15.9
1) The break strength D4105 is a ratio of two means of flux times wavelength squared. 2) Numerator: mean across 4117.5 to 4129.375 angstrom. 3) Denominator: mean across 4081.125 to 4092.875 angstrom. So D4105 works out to 1.00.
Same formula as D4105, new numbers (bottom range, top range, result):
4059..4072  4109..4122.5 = 0.93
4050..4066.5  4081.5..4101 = 0.89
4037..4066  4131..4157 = 1.04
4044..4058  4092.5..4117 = 0.79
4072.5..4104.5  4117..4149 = 1.15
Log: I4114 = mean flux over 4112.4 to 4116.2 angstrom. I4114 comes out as 14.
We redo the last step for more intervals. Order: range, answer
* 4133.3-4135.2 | 16.7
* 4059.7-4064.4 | 16.1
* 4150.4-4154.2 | 15.2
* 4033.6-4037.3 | 17.4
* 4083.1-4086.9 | 16.7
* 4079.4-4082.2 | 16.6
